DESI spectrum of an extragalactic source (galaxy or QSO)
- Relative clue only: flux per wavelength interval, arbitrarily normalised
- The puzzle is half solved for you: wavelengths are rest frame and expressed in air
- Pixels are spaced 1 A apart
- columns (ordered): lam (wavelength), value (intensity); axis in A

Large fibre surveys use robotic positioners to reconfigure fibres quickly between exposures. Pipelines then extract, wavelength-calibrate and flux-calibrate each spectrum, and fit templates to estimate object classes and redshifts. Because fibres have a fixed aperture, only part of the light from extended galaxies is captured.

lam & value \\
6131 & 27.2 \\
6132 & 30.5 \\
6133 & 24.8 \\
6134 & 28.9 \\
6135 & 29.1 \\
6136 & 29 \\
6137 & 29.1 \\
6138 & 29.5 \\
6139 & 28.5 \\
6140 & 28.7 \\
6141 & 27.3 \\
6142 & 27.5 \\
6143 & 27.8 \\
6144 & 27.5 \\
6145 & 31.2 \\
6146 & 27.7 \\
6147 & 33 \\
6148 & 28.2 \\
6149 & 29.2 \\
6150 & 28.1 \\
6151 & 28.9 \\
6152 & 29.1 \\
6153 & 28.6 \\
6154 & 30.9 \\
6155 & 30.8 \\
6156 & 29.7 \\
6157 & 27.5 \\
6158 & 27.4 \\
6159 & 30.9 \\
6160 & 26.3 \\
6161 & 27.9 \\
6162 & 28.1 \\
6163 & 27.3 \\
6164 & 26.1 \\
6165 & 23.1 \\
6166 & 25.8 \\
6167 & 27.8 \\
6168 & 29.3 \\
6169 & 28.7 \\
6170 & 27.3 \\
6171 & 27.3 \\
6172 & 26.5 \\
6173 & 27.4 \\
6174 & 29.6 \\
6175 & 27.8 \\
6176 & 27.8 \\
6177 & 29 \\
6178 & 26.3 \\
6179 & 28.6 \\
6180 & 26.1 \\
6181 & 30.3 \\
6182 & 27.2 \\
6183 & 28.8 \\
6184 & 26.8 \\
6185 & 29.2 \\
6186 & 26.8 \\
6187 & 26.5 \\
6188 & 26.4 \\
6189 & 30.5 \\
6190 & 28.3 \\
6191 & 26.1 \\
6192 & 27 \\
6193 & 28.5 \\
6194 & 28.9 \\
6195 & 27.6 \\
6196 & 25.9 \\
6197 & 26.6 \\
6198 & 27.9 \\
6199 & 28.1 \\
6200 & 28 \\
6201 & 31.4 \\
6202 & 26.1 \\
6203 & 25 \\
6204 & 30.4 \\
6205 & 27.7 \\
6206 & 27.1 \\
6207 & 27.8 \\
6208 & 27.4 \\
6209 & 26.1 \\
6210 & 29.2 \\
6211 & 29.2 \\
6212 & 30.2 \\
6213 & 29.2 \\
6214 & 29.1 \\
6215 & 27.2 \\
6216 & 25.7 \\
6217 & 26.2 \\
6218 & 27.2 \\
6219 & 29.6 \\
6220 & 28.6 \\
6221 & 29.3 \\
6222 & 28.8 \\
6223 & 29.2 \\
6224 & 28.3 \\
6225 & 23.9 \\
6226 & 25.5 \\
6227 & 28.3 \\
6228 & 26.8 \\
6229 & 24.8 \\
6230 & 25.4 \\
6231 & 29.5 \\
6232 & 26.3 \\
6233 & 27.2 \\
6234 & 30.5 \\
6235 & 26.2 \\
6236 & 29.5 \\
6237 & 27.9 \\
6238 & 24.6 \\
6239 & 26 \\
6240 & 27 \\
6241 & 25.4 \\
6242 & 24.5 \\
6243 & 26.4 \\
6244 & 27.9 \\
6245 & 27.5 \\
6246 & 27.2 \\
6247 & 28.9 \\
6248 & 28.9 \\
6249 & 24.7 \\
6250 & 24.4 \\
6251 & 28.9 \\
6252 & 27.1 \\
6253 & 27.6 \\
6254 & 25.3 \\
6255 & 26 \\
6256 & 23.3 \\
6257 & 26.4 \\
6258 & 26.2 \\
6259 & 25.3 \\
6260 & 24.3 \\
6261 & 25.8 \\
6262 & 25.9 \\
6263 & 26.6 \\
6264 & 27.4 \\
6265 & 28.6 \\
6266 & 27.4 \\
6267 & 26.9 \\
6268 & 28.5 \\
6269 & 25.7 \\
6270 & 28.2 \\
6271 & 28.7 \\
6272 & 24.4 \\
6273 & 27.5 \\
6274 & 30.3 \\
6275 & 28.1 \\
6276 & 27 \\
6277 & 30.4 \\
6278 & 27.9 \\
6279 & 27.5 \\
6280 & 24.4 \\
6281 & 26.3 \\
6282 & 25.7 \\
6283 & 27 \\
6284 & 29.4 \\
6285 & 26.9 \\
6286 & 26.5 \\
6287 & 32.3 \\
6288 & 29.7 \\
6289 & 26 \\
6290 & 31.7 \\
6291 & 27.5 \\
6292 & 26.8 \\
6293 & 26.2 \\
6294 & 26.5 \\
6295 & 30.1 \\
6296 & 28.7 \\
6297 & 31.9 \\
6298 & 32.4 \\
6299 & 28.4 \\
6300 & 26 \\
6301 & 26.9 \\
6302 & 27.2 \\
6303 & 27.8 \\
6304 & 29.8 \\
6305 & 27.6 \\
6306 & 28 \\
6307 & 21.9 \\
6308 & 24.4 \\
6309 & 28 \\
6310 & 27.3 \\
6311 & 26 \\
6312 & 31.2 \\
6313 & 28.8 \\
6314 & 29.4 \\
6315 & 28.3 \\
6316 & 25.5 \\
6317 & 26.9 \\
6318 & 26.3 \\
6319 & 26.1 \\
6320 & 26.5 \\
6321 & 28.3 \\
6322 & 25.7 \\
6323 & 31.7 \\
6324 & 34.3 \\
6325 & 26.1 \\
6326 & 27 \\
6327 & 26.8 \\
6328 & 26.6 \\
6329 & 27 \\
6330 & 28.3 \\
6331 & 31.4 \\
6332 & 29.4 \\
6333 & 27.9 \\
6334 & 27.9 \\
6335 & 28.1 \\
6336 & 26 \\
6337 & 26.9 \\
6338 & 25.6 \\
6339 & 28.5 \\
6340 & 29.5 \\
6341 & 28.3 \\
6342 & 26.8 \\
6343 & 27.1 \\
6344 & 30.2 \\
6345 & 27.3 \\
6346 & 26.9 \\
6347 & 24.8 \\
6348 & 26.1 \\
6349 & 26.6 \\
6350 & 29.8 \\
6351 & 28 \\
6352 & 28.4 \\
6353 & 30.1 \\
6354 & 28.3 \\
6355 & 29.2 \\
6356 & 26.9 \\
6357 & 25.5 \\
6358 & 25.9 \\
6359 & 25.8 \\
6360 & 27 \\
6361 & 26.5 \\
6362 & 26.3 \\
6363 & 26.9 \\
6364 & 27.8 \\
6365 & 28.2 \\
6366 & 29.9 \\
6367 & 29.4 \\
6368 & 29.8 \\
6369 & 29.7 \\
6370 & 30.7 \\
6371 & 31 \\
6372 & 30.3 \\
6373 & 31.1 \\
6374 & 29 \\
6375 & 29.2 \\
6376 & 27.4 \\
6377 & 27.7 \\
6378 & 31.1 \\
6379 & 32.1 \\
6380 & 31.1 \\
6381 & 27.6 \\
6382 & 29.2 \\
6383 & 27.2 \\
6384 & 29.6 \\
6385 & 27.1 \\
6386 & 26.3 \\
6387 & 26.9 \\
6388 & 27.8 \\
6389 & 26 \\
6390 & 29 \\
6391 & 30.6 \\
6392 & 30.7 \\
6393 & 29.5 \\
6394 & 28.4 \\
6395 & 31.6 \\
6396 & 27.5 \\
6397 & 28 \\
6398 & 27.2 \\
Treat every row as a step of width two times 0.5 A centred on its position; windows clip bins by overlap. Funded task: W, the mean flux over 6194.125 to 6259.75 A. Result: 27.3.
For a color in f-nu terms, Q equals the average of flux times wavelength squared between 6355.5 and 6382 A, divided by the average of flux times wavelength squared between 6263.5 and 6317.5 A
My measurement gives 1.1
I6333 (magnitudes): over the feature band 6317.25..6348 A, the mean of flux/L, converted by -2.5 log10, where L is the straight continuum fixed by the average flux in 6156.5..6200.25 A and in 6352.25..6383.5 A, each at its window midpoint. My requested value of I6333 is 0.03 mag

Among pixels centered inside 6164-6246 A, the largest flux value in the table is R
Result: 31.4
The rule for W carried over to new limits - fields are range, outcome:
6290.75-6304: 28.3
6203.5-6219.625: 28.1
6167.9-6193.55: 27.8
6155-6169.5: 27.7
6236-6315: 27.3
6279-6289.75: 27.5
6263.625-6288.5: 27.7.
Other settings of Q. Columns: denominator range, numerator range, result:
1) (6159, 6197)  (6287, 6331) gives 1.06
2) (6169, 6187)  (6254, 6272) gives 0.98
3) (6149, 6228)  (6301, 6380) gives 1.05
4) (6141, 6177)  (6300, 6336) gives 1.03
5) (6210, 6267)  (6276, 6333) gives 1.05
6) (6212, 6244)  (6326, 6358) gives 1.05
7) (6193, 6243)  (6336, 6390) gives 1.07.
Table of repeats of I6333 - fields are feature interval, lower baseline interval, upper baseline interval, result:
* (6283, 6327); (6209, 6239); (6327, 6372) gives -0.01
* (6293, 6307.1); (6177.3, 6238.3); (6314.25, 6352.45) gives -0.02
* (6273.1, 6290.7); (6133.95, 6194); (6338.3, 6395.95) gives 0.01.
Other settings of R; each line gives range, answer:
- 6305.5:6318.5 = 31.2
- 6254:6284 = 30.4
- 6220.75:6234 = 30.5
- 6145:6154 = 33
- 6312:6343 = 34.3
